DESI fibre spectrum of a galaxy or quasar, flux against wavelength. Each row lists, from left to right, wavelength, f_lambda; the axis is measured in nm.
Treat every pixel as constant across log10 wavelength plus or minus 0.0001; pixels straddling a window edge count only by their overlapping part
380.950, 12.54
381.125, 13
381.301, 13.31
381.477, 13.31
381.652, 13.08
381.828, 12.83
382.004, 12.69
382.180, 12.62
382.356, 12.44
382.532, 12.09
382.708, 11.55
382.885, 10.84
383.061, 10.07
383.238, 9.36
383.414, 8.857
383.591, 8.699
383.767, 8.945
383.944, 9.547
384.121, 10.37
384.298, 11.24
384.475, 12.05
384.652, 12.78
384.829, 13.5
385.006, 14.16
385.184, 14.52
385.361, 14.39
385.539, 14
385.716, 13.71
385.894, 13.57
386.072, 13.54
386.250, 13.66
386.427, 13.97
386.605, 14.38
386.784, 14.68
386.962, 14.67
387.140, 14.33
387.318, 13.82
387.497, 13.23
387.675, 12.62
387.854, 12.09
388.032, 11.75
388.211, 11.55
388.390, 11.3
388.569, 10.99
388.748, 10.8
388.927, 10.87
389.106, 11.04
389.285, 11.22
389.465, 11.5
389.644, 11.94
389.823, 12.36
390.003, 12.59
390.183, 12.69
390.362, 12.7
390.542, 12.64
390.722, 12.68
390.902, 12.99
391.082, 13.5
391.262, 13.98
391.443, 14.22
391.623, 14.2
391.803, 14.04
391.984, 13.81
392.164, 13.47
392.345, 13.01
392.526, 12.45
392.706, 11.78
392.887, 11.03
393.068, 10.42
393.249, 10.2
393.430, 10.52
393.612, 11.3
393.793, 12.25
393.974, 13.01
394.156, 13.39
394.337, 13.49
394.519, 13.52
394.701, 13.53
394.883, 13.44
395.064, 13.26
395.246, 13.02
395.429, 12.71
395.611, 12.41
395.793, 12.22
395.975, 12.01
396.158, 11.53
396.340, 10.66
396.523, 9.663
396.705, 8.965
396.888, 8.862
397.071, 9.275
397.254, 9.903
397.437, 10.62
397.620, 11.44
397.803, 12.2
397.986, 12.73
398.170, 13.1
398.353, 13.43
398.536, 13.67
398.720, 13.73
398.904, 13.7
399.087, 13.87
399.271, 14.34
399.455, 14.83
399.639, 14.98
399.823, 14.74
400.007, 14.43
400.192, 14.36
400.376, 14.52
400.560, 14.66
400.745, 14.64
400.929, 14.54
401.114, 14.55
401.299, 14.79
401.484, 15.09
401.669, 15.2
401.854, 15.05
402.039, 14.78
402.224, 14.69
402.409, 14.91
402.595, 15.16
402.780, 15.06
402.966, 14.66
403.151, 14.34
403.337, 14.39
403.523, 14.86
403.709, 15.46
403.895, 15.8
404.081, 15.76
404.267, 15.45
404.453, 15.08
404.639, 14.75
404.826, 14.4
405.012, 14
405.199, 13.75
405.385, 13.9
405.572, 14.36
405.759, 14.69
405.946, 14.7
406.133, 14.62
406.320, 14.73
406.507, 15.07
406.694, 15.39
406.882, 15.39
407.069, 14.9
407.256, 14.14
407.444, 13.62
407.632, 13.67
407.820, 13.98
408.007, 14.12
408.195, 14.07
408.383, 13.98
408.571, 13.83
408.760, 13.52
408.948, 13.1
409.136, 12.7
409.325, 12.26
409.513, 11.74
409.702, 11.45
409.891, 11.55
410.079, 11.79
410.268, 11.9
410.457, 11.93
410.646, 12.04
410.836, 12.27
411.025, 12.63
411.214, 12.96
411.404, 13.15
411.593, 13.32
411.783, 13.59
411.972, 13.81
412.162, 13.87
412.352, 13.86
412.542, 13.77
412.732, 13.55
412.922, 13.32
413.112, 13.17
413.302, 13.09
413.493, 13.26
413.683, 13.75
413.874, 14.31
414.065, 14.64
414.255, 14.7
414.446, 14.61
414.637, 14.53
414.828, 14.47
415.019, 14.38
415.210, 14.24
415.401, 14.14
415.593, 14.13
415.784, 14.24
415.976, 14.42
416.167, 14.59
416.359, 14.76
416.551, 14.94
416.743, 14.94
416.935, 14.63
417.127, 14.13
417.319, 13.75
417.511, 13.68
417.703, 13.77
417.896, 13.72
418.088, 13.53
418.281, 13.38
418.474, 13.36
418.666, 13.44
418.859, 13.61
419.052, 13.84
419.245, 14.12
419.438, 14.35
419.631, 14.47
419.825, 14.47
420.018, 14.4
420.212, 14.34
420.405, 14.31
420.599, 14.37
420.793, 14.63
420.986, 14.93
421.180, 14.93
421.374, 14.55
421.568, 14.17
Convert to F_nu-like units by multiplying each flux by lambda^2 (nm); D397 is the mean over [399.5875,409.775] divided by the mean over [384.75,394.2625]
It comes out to 1.22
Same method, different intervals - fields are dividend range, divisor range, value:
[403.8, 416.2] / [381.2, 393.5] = 1.25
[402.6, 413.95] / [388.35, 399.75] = 1.20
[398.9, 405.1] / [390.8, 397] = 1.25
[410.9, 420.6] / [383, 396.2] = 1.28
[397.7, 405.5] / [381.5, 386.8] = 1.29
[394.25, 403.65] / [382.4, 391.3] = 1.16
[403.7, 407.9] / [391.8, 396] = 1.25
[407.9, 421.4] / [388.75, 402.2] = 1.18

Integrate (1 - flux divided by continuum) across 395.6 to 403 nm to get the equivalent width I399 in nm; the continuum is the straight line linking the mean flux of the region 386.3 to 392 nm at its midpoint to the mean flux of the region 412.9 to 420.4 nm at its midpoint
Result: 0.00 nm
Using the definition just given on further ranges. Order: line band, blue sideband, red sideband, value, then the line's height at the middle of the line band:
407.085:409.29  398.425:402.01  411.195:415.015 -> 0.06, 14.1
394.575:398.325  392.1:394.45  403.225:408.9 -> 0.30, 12.6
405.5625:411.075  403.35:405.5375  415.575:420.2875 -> 0.44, 14.6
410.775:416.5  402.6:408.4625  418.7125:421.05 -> 0.22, 14.4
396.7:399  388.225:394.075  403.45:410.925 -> 0.20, 12.9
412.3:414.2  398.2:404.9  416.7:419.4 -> 0.05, 14.1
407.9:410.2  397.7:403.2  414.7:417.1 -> 0.25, 14.4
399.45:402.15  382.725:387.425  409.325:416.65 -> -0.35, 13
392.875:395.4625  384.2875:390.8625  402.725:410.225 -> 0.17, 13.3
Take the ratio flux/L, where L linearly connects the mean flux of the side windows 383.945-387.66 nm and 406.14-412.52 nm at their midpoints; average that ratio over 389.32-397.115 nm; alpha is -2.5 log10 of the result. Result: 0.10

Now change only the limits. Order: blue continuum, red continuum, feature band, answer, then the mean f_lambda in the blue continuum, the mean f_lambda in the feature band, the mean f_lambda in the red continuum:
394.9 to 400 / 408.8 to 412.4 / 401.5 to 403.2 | -0.19 mag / 12.3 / 14.9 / 12.6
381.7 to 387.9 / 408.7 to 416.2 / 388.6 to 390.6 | 0.07 mag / 12.5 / 11.8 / 13.4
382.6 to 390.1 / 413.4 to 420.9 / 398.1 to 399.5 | -0.07 mag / 12.2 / 13.8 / 14.2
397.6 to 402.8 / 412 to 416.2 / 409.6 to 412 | 0.13 mag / 14.3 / 12.5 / 14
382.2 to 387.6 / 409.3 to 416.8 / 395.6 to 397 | 0.20 mag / 12.4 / 10.7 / 13.5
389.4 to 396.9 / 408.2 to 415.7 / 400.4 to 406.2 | -0.15 mag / 12.4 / 14.8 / 13.3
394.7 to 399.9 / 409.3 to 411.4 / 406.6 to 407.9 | -0.19 mag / 12.4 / 14.4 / 12.1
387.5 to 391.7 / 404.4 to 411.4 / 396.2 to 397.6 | 0.28 mag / 12.3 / 9.86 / 13.6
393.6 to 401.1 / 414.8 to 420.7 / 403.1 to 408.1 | -0.10 mag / 12.8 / 14.6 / 14.2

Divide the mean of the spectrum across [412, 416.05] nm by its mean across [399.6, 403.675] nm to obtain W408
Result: 0.95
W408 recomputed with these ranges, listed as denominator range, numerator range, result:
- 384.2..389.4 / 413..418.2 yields 1.10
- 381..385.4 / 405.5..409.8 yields 1.18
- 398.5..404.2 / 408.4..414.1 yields 0.88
